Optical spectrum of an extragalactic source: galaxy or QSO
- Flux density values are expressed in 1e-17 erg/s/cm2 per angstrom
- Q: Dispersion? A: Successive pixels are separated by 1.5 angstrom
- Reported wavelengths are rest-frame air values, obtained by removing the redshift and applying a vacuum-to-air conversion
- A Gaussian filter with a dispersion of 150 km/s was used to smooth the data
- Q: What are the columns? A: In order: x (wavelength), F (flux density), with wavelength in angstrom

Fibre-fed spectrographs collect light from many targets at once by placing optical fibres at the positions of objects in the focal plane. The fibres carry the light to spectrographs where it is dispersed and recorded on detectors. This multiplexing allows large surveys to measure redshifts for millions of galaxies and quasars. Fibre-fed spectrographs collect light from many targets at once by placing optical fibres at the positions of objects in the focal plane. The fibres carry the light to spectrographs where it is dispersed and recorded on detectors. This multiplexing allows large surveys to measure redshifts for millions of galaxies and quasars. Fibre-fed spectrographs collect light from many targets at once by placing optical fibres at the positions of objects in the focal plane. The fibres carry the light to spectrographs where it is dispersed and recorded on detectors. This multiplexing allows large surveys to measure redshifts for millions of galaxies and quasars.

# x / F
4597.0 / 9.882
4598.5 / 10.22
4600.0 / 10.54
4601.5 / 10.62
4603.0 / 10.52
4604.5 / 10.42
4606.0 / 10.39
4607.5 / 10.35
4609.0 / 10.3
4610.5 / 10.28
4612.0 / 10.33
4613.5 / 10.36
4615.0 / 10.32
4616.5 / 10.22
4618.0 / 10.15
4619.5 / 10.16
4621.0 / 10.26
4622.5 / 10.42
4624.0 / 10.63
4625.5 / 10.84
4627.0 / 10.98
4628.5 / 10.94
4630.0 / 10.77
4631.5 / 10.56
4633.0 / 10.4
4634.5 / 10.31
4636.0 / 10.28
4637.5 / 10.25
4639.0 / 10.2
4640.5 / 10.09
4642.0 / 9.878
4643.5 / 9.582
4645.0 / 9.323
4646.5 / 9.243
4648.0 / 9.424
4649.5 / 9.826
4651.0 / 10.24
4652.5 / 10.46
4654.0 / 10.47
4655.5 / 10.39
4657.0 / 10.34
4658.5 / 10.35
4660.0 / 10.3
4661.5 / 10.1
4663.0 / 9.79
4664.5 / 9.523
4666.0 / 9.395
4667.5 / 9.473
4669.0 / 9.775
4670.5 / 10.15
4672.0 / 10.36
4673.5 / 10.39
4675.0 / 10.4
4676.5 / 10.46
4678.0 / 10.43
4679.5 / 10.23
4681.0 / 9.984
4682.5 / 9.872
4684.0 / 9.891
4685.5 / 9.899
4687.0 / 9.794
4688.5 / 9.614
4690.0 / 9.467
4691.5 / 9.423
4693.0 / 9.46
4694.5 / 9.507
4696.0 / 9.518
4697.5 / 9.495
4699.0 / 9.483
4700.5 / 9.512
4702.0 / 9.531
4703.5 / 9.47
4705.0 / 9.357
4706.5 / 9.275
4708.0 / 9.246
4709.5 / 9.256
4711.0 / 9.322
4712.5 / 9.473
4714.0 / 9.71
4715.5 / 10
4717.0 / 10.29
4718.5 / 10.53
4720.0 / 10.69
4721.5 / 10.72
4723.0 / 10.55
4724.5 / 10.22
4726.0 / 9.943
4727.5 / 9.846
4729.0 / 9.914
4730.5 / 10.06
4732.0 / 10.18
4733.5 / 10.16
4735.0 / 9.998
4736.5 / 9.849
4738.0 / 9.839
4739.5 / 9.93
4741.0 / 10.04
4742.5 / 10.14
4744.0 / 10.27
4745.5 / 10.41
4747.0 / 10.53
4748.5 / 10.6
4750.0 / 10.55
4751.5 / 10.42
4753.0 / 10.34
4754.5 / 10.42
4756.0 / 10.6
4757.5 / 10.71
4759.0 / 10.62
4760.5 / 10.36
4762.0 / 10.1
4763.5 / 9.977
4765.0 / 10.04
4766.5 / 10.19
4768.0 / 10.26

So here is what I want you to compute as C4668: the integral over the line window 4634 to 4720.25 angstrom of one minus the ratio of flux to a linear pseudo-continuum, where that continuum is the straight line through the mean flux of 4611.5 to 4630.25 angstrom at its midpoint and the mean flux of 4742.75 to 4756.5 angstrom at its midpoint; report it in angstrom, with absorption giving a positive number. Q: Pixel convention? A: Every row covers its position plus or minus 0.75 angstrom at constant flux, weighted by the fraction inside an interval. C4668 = 5.0 angstrom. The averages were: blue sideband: 10.5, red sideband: 10.4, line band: 9.86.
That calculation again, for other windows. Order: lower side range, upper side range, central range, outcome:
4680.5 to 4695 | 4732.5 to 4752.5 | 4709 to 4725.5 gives -0.2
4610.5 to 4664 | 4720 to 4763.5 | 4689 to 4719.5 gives 2.0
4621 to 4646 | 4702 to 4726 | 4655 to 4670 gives 0.3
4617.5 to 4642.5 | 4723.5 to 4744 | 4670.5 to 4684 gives 0.0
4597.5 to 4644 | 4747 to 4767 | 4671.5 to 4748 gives 3.4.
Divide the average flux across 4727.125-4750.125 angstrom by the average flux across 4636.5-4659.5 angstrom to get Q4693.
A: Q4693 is 1.0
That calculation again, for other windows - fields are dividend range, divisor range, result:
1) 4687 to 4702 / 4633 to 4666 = 0.95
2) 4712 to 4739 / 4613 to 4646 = 0.98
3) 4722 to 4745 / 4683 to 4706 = 1.05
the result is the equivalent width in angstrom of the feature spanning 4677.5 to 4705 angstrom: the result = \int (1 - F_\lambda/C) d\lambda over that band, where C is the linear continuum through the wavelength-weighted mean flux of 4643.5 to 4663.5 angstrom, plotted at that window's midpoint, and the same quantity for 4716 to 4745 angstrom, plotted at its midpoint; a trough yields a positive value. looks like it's 1.1 angstrom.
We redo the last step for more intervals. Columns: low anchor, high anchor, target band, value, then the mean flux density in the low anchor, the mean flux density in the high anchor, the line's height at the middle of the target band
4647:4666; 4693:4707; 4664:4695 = -0.45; 10.1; 9.46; 9.75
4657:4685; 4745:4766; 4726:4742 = 0.52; 10.1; 10.4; 10.3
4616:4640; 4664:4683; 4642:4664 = 0.54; 10.5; 10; 10.2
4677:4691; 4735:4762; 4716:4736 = -0.11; 9.91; 10.3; 10.2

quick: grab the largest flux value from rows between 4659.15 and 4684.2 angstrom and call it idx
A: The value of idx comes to 10.46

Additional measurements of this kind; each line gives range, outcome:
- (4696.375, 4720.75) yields 10.69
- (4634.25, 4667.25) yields 10.47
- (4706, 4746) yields 10.72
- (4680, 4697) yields 9.984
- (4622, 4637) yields 10.98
